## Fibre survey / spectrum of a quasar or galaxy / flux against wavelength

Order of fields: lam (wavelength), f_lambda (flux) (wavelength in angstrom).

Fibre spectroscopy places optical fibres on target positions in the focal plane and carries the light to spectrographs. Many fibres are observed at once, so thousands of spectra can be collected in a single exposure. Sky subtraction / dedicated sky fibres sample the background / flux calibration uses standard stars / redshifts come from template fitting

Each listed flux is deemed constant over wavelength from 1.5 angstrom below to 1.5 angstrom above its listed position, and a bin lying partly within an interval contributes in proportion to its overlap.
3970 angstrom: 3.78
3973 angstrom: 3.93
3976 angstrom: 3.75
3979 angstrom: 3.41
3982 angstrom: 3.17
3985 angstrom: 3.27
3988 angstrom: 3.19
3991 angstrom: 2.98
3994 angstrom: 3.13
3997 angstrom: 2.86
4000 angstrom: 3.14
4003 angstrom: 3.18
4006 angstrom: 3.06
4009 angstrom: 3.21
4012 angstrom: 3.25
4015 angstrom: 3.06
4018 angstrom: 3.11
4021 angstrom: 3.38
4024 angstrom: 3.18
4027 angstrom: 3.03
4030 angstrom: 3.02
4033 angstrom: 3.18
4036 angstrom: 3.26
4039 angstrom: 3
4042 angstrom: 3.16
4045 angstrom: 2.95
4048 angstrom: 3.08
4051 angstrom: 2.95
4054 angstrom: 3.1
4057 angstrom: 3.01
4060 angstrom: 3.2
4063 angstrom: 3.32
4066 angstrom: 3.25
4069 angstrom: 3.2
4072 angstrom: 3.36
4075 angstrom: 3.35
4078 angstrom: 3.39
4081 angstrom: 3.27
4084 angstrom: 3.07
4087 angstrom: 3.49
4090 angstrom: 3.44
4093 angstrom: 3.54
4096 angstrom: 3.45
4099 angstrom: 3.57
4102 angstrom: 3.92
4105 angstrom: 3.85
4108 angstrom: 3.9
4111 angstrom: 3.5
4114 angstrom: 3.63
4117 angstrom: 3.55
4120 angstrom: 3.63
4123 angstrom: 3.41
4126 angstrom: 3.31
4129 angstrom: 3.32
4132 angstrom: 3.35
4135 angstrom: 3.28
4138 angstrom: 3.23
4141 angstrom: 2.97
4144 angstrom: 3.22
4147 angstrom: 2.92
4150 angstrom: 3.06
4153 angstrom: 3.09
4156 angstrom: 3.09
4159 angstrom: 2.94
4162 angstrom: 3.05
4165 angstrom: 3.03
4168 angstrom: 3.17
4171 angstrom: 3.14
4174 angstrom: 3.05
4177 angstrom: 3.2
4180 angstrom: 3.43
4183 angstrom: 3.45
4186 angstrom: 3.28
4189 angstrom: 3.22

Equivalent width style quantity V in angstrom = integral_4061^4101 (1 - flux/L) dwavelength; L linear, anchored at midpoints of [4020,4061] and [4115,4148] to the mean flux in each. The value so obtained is -2.20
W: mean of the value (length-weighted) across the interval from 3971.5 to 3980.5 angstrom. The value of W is 3.7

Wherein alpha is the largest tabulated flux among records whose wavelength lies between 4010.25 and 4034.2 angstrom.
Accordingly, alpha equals 3.38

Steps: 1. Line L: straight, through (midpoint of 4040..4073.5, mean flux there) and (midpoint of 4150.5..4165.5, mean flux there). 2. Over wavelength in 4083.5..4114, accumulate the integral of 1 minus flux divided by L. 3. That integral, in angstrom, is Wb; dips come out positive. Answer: -4.8 angstrom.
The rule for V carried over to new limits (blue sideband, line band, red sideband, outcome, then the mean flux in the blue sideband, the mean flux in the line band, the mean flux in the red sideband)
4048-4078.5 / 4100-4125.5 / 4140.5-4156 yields -4.40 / 3.2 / 3.66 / 3.06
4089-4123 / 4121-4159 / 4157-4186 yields 2.31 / 3.63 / 3.18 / 3.17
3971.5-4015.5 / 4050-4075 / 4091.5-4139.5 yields 1.59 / 3.24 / 3.19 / 3.53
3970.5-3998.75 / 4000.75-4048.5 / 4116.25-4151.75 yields 2.43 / 3.31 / 3.13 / 3.26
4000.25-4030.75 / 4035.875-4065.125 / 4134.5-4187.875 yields 0.46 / 3.15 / 3.1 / 3.14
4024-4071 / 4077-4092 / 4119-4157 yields -0.84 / 3.12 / 3.34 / 3.22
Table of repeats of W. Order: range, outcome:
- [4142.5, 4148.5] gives 3.07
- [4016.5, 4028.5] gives 3.18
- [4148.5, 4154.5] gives 3.07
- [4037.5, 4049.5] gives 3.05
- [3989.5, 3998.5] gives 2.99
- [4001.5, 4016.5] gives 3.15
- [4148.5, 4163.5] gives 3.05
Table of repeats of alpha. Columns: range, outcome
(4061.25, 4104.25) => 3.92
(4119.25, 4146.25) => 3.63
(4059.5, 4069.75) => 3.32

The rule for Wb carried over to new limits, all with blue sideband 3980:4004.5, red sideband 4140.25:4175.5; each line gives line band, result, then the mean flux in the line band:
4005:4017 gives -0.1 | 3.15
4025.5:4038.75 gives 0.0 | 3.11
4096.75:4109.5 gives -2.9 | 3.79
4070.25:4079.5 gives -0.8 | 3.36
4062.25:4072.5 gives -0.6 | 3.27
